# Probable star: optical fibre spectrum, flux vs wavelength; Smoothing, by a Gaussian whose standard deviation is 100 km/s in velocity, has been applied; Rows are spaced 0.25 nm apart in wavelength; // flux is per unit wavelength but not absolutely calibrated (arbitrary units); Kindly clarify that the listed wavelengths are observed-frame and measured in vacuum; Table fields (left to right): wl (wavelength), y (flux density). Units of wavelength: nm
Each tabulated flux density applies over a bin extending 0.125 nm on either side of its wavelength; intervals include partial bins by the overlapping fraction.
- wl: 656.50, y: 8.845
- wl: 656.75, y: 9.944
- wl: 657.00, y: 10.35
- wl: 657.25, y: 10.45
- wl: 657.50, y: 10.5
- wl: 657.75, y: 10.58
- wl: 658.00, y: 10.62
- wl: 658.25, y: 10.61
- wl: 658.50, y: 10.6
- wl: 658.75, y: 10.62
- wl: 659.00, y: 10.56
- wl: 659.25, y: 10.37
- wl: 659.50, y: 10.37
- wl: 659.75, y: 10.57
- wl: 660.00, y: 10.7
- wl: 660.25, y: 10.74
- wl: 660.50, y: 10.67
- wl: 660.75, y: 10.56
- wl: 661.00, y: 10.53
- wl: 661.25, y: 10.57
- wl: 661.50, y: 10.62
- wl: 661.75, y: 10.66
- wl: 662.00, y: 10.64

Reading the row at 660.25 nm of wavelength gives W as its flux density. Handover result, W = 10.74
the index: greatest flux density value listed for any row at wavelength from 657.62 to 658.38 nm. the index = 10.62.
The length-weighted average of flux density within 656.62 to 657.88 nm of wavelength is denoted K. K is 10.4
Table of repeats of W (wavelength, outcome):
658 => 10.62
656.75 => 9.944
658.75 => 10.62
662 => 10.64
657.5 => 10.5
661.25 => 10.57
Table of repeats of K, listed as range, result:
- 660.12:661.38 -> 10.6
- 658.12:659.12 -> 10.6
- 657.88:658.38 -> 10.6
